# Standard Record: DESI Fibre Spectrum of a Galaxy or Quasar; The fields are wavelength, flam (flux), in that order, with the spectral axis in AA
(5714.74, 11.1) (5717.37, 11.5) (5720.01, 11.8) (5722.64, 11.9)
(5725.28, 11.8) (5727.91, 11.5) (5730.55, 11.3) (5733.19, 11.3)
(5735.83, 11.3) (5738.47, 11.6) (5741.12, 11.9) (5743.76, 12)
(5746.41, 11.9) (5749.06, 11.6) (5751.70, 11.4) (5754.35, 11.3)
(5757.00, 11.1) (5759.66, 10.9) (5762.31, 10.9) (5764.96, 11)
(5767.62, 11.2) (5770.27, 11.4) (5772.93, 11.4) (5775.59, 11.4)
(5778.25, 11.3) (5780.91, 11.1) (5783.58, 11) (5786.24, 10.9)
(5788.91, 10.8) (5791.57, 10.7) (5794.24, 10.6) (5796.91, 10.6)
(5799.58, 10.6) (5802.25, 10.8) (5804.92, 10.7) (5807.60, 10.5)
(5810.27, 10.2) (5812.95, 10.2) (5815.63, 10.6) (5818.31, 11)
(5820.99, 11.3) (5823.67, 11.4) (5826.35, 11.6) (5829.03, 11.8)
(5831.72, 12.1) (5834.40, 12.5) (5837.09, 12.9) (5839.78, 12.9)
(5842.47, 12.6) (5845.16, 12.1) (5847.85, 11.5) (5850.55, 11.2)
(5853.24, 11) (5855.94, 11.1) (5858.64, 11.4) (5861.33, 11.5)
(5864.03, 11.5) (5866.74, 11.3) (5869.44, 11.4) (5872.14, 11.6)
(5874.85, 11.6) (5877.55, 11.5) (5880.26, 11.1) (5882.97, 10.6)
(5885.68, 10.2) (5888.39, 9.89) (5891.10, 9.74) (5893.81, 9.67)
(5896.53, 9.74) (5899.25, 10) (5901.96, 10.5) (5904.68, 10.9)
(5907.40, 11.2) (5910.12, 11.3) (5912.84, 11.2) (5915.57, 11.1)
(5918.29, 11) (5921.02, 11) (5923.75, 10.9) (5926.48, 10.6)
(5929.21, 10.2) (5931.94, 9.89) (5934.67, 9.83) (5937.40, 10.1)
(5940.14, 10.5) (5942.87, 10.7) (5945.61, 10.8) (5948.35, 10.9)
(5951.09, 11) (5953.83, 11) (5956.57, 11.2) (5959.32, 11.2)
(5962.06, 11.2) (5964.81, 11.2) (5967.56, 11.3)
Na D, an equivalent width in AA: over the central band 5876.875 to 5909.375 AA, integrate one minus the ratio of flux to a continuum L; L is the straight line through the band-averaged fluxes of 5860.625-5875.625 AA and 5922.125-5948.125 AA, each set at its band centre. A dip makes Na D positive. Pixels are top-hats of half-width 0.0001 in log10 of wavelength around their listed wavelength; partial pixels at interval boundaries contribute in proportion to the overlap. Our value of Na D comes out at 1.95 AA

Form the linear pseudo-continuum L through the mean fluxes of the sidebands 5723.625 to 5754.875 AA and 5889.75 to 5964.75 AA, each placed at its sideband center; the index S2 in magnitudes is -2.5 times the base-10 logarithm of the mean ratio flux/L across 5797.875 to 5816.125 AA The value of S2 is 0.07 mag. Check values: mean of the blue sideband 11.6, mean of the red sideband 10.7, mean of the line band 10.5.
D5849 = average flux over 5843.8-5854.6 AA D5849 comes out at 11.4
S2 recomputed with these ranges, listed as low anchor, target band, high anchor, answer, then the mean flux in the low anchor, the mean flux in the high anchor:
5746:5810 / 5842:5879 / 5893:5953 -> -0.07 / 11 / 10.6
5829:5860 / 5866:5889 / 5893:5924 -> 0.03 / 11.9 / 10.7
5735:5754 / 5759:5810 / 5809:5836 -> 0.05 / 11.7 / 11.3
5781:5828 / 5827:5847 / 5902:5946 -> -0.15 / 10.8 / 10.7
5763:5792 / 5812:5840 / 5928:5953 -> -0.07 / 11.1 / 10.5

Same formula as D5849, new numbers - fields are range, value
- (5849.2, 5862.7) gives 11.2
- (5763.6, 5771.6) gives 11.2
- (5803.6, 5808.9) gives 10.6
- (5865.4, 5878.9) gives 11.5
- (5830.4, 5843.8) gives 12.6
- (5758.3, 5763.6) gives 10.9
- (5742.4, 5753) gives 11.7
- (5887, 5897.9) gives 9.76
